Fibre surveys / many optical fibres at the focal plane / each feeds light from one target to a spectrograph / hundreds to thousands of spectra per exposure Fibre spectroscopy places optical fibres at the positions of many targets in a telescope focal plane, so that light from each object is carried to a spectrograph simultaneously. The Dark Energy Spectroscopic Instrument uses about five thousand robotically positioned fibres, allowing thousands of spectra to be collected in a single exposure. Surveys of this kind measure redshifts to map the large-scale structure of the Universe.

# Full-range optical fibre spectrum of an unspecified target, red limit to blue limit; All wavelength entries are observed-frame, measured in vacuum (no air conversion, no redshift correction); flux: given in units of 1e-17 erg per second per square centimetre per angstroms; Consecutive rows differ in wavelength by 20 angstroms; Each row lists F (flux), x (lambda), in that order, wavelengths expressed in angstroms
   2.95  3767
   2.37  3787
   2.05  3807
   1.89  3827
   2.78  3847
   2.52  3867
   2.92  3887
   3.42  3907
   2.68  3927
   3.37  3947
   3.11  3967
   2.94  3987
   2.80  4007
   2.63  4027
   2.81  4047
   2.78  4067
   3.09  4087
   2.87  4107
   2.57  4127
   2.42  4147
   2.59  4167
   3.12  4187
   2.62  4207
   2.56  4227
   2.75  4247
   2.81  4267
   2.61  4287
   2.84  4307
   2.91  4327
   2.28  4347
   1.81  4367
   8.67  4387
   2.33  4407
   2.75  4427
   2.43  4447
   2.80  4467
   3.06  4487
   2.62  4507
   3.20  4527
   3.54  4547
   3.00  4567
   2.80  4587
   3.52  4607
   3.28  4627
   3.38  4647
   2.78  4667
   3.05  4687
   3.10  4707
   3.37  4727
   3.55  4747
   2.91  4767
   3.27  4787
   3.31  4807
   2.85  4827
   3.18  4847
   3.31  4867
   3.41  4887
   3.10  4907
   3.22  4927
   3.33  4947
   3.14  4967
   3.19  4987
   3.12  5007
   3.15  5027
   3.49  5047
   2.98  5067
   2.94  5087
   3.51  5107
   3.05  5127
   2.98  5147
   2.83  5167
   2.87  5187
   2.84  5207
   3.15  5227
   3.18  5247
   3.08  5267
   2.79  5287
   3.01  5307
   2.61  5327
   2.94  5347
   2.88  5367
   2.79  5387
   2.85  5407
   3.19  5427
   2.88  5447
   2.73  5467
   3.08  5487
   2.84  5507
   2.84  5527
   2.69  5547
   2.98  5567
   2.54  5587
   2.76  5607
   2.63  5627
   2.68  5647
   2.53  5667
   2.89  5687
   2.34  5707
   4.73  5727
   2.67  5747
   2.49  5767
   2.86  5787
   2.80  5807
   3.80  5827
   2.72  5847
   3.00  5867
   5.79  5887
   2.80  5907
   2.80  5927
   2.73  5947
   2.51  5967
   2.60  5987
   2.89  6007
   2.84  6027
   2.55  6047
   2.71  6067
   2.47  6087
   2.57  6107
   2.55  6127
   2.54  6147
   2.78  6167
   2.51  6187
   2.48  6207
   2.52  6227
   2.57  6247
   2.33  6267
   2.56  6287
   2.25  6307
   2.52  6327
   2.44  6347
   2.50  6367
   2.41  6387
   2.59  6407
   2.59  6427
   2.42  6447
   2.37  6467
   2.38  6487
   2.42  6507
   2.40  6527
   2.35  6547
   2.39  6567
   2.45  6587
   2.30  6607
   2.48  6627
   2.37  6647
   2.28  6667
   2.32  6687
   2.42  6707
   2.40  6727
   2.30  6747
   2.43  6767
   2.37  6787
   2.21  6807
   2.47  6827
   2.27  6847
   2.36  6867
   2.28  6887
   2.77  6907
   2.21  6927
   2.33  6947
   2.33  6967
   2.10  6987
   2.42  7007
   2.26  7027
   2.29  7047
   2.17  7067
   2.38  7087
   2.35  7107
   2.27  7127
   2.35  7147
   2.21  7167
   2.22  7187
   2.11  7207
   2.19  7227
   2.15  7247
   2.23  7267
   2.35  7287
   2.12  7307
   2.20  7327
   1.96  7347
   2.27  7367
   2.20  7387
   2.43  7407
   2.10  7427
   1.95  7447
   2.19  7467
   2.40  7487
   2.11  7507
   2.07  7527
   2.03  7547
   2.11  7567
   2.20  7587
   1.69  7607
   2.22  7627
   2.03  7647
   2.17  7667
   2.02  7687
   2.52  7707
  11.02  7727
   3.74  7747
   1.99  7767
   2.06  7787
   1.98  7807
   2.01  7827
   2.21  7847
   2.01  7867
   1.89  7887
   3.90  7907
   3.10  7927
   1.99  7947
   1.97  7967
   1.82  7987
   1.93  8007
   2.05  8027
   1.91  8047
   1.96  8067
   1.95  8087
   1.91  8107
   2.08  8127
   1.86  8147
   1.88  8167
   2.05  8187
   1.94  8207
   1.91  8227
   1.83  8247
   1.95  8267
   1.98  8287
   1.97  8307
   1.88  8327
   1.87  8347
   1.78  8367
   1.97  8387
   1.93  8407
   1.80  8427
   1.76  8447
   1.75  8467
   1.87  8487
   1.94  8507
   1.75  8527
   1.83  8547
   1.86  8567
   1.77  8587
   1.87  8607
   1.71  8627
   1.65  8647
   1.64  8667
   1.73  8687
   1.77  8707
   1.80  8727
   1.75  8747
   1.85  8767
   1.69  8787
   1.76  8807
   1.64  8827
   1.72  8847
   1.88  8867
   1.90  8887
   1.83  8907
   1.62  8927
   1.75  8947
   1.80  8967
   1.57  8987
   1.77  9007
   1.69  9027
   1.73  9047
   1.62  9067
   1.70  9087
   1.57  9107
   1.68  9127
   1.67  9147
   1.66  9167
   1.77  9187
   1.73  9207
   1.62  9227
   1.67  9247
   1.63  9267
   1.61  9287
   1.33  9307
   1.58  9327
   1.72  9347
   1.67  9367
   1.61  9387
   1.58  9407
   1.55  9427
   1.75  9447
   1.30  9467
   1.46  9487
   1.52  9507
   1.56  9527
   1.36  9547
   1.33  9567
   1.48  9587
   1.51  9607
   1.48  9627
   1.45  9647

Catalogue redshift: 0.18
